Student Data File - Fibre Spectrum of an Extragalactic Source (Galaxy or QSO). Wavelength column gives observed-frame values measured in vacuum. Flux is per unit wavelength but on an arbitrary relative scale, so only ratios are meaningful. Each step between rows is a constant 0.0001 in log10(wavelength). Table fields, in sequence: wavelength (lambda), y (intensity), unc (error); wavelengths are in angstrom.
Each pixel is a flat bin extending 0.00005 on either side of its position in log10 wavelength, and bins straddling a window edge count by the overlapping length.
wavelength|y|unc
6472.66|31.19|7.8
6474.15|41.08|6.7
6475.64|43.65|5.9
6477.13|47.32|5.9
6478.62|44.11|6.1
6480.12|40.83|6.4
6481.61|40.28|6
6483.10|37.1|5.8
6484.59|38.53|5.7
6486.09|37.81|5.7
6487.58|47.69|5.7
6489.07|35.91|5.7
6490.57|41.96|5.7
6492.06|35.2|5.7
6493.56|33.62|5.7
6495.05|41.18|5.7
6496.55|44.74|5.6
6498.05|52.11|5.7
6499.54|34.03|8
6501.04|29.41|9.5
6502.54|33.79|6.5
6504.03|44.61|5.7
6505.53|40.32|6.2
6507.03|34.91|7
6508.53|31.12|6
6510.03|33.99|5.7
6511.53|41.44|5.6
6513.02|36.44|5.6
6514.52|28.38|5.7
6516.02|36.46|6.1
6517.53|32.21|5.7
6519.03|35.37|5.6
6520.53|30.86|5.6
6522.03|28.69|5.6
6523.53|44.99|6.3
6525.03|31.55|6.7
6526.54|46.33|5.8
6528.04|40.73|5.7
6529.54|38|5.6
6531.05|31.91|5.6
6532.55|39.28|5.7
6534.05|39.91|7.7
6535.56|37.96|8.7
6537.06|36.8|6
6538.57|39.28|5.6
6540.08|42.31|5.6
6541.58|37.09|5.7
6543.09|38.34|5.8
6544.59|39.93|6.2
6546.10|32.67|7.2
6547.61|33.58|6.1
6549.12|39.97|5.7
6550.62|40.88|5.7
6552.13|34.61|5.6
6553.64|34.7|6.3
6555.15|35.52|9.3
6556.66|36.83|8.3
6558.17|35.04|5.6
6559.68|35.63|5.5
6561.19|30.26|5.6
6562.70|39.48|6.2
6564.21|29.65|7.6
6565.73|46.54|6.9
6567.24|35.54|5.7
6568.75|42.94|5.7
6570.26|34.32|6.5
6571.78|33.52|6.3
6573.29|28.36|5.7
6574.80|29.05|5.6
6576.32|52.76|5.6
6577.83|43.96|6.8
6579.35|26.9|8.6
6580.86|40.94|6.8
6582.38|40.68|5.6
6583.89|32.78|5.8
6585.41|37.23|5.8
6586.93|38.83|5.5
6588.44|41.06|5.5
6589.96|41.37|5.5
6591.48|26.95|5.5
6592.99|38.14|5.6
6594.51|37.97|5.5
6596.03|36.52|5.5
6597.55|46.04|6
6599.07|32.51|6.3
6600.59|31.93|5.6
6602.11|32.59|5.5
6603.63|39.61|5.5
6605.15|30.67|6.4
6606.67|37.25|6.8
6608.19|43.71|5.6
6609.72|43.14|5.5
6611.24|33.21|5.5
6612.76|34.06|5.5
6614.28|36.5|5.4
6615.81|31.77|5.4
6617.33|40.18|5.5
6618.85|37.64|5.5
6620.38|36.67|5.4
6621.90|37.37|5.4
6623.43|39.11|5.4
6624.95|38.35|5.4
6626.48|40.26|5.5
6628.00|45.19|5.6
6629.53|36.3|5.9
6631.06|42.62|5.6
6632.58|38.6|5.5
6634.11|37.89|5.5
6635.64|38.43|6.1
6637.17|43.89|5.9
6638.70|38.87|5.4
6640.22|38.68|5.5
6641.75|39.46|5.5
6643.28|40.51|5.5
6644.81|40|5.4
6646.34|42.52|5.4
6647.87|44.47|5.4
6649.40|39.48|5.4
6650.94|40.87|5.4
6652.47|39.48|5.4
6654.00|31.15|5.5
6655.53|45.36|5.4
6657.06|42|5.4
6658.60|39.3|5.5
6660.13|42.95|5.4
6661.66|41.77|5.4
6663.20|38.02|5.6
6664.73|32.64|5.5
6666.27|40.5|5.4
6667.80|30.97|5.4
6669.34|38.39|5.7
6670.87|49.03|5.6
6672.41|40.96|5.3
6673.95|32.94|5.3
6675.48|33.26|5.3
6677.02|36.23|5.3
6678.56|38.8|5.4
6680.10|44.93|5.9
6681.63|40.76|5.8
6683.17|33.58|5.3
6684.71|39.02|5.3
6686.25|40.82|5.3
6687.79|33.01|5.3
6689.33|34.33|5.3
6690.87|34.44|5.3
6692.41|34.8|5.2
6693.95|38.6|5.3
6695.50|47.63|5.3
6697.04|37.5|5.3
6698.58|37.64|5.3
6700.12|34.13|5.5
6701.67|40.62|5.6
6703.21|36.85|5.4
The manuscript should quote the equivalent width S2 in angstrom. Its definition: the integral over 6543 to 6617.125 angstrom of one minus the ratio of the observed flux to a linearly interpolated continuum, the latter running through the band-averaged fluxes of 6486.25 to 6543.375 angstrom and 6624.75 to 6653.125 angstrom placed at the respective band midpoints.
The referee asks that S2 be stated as 4.49 angstrom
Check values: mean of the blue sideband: 37.6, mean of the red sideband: 40.3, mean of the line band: 36.7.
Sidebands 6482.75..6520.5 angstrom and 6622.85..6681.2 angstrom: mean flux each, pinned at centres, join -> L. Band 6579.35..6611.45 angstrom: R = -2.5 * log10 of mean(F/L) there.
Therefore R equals 0.05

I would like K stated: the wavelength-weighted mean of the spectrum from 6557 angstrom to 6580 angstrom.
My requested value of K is 36.3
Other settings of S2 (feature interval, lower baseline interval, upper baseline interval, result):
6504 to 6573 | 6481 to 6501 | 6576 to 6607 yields 3.4 angstrom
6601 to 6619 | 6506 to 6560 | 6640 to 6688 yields 0.7 angstrom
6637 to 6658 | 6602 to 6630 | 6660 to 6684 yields -1.3 angstrom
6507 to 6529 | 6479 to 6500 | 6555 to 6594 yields 1.9 angstrom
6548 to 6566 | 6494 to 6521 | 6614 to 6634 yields 0.6 angstrom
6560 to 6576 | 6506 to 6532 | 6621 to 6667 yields 0.8 angstrom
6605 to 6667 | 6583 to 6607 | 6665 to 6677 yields -3.4 angstrom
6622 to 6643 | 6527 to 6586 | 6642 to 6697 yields -0.8 angstrom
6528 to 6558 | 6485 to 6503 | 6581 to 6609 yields 0.5 angstrom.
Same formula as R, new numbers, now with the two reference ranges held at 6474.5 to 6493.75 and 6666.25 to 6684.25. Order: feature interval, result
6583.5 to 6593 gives 0.08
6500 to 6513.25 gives 0.12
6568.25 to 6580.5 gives 0.09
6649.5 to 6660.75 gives -0.04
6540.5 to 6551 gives 0.06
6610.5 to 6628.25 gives 0.05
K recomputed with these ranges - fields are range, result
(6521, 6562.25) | 37.1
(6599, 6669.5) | 38.5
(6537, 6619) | 36.9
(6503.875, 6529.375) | 36.2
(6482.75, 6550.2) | 37.5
